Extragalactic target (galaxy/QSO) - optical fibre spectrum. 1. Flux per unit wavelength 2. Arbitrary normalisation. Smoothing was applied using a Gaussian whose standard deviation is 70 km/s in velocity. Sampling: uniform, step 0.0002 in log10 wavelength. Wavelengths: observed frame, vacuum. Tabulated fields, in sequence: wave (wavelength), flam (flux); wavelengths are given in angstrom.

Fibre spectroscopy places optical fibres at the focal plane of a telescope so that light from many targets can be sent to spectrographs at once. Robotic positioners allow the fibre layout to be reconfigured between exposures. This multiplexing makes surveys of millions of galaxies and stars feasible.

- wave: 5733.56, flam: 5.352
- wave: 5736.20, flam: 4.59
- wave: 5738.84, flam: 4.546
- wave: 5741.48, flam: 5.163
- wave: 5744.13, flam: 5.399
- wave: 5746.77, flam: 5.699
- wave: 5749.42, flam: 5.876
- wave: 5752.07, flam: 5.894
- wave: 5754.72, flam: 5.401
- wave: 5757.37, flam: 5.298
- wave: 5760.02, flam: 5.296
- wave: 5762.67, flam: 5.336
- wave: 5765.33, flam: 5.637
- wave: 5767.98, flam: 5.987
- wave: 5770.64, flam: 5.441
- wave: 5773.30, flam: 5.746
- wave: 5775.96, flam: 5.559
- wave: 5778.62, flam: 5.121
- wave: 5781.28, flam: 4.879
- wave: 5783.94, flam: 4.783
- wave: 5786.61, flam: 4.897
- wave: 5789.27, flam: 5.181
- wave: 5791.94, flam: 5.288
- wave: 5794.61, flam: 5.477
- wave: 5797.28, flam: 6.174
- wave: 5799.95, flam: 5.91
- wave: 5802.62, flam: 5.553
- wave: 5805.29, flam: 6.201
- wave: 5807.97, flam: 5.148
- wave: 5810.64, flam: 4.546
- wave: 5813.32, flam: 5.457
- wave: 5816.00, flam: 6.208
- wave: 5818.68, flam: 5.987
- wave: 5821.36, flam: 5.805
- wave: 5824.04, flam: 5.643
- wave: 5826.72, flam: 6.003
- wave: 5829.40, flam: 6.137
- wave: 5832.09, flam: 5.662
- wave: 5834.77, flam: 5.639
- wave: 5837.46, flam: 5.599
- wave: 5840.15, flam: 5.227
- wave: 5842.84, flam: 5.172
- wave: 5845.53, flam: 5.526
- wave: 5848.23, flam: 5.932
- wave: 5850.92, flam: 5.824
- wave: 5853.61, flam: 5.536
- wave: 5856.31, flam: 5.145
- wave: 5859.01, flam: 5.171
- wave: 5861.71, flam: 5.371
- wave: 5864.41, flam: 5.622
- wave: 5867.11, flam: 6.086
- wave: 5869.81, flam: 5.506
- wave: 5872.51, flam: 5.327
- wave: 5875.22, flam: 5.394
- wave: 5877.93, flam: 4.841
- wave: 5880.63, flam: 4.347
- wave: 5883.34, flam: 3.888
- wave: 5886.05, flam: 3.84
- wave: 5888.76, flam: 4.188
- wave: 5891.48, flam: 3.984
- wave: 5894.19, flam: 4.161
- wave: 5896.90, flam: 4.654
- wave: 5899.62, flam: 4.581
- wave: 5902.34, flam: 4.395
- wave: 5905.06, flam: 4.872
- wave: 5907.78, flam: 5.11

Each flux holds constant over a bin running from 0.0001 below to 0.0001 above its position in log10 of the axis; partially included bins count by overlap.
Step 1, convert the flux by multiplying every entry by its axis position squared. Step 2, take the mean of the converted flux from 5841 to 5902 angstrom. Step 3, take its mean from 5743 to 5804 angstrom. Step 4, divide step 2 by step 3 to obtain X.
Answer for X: 0.94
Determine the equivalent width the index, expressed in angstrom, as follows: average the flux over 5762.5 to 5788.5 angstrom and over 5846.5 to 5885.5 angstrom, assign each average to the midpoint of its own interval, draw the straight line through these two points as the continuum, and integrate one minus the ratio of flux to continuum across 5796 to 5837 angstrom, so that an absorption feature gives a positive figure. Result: -3.4 angstrom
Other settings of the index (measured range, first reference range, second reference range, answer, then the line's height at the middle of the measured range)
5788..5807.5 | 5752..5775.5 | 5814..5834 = 0.3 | 5.74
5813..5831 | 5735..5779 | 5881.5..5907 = -3.8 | 4.89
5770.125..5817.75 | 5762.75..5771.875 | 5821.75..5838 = 2.3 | 5.71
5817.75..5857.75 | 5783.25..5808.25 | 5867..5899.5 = -4.5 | 5.08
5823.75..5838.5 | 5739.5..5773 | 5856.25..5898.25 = -2.0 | 5.1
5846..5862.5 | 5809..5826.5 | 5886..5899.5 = -1.8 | 4.95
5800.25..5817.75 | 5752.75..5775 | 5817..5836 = 0.6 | 5.76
